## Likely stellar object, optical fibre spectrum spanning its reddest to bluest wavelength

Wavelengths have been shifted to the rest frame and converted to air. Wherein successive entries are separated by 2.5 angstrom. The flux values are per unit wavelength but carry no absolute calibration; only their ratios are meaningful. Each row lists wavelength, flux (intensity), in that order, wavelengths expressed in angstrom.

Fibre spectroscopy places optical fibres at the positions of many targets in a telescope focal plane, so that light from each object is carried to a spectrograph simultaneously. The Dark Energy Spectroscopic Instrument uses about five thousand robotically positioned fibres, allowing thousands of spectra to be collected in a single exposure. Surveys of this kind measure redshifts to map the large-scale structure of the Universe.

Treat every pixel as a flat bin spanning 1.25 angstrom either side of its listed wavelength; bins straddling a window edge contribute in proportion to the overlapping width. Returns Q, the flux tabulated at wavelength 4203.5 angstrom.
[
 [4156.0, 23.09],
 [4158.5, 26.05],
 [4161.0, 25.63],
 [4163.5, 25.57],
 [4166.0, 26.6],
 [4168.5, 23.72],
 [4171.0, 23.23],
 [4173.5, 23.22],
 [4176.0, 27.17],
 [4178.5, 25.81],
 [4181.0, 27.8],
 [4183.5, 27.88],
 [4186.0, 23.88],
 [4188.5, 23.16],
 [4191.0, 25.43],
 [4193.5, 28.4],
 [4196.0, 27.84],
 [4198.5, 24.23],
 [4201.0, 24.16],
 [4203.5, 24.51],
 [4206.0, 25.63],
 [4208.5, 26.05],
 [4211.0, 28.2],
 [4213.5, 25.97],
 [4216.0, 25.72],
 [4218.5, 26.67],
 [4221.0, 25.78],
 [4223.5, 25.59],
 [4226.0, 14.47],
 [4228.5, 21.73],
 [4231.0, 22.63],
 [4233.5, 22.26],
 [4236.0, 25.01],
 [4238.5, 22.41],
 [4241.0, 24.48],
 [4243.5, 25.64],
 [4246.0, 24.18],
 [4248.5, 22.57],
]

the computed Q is 24.51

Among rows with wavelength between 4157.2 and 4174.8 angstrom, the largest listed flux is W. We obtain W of 26.6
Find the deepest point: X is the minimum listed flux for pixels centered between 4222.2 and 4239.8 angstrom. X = 14.47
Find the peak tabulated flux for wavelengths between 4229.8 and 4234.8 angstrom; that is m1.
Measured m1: 22.63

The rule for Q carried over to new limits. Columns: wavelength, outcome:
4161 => 25.63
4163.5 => 25.57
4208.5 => 26.05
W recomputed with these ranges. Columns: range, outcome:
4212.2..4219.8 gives 26.67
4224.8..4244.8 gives 25.64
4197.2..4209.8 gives 26.05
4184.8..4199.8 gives 28.4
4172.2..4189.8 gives 27.88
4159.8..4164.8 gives 25.63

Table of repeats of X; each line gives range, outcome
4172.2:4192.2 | 23.16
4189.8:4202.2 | 24.16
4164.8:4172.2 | 23.23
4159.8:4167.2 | 25.57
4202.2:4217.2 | 24.51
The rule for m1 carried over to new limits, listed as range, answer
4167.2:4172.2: 23.72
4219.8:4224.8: 25.78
